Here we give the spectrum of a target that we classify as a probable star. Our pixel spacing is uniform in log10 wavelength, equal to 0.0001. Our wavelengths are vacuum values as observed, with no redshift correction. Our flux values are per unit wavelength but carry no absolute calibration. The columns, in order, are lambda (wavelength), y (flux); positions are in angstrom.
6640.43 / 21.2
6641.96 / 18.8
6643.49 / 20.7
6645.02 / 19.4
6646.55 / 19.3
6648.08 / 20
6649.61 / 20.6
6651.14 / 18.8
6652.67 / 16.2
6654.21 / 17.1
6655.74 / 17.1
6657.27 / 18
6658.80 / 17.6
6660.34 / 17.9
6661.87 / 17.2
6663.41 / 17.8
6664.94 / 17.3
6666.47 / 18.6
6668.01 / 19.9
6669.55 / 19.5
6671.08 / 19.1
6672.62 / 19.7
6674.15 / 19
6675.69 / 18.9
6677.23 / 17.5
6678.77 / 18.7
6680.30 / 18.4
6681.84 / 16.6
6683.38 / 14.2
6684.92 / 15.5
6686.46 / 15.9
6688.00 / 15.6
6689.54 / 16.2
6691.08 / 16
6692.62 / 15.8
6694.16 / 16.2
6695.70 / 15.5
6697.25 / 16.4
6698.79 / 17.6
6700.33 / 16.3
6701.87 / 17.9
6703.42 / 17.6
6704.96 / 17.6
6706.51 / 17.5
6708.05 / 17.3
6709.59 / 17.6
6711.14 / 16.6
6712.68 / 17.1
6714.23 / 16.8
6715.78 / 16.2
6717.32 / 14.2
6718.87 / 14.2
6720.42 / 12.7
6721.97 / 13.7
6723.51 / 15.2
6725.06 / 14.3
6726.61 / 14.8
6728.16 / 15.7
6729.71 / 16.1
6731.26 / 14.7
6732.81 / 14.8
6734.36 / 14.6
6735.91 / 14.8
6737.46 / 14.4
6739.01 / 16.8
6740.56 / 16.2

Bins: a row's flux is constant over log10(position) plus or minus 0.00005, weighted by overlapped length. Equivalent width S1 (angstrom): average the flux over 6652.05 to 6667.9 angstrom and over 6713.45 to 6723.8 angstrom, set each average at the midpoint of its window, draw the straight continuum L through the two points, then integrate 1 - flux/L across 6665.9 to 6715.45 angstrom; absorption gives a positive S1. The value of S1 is -3.71 angstrom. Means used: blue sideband 17.6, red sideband 14.7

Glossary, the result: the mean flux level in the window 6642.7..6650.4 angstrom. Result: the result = 20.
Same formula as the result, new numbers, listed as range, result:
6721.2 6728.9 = 14.7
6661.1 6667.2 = 17.7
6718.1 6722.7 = 13.5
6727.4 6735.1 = 15.2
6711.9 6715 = 17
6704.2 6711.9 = 17.3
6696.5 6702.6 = 17.1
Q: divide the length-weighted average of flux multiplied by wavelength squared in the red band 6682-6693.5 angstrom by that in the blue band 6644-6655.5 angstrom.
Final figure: 0.85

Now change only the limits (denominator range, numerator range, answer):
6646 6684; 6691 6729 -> 0.89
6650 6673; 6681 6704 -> 0.90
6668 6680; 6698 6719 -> 0.90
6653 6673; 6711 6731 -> 0.85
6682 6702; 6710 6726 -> 0.95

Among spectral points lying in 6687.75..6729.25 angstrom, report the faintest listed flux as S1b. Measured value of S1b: 12.7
